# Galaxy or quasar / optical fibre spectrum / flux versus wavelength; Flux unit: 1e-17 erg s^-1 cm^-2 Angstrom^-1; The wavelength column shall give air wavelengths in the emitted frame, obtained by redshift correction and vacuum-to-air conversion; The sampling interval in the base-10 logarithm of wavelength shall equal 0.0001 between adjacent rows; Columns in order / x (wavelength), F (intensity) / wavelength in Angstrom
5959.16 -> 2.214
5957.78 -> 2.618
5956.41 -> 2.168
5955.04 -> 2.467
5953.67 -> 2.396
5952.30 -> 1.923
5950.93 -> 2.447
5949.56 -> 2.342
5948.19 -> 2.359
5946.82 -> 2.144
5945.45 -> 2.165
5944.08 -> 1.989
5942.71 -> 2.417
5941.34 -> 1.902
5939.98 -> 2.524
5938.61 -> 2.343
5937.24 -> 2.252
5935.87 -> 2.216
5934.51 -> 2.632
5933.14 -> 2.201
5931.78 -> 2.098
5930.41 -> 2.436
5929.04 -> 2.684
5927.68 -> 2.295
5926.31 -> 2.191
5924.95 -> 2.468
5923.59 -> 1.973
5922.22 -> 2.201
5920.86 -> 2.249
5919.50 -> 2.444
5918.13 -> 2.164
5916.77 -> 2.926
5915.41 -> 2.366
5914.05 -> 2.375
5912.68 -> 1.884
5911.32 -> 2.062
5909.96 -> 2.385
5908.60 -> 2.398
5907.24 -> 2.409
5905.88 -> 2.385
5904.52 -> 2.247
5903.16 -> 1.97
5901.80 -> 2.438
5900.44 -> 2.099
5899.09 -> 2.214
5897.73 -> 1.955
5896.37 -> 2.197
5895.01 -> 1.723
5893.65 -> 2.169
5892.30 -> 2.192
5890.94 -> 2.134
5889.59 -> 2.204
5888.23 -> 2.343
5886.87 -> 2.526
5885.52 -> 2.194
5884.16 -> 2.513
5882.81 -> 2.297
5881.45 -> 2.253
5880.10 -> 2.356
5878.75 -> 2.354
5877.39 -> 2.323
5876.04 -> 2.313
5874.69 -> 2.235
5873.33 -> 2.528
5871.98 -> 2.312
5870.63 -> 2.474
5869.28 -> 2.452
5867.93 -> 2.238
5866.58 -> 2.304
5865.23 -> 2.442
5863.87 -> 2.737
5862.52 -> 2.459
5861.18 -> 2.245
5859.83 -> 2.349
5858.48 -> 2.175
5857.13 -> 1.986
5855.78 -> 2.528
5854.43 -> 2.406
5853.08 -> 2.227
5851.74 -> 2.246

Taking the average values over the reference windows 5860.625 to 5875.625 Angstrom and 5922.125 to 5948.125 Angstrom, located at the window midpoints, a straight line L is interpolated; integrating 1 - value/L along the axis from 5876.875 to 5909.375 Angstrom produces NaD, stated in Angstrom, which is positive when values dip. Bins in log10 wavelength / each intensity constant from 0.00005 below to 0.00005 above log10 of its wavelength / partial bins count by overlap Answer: 1.50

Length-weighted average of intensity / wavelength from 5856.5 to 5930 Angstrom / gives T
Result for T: 2.29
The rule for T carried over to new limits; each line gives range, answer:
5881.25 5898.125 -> 2.21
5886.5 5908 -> 2.2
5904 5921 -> 2.33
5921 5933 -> 2.29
